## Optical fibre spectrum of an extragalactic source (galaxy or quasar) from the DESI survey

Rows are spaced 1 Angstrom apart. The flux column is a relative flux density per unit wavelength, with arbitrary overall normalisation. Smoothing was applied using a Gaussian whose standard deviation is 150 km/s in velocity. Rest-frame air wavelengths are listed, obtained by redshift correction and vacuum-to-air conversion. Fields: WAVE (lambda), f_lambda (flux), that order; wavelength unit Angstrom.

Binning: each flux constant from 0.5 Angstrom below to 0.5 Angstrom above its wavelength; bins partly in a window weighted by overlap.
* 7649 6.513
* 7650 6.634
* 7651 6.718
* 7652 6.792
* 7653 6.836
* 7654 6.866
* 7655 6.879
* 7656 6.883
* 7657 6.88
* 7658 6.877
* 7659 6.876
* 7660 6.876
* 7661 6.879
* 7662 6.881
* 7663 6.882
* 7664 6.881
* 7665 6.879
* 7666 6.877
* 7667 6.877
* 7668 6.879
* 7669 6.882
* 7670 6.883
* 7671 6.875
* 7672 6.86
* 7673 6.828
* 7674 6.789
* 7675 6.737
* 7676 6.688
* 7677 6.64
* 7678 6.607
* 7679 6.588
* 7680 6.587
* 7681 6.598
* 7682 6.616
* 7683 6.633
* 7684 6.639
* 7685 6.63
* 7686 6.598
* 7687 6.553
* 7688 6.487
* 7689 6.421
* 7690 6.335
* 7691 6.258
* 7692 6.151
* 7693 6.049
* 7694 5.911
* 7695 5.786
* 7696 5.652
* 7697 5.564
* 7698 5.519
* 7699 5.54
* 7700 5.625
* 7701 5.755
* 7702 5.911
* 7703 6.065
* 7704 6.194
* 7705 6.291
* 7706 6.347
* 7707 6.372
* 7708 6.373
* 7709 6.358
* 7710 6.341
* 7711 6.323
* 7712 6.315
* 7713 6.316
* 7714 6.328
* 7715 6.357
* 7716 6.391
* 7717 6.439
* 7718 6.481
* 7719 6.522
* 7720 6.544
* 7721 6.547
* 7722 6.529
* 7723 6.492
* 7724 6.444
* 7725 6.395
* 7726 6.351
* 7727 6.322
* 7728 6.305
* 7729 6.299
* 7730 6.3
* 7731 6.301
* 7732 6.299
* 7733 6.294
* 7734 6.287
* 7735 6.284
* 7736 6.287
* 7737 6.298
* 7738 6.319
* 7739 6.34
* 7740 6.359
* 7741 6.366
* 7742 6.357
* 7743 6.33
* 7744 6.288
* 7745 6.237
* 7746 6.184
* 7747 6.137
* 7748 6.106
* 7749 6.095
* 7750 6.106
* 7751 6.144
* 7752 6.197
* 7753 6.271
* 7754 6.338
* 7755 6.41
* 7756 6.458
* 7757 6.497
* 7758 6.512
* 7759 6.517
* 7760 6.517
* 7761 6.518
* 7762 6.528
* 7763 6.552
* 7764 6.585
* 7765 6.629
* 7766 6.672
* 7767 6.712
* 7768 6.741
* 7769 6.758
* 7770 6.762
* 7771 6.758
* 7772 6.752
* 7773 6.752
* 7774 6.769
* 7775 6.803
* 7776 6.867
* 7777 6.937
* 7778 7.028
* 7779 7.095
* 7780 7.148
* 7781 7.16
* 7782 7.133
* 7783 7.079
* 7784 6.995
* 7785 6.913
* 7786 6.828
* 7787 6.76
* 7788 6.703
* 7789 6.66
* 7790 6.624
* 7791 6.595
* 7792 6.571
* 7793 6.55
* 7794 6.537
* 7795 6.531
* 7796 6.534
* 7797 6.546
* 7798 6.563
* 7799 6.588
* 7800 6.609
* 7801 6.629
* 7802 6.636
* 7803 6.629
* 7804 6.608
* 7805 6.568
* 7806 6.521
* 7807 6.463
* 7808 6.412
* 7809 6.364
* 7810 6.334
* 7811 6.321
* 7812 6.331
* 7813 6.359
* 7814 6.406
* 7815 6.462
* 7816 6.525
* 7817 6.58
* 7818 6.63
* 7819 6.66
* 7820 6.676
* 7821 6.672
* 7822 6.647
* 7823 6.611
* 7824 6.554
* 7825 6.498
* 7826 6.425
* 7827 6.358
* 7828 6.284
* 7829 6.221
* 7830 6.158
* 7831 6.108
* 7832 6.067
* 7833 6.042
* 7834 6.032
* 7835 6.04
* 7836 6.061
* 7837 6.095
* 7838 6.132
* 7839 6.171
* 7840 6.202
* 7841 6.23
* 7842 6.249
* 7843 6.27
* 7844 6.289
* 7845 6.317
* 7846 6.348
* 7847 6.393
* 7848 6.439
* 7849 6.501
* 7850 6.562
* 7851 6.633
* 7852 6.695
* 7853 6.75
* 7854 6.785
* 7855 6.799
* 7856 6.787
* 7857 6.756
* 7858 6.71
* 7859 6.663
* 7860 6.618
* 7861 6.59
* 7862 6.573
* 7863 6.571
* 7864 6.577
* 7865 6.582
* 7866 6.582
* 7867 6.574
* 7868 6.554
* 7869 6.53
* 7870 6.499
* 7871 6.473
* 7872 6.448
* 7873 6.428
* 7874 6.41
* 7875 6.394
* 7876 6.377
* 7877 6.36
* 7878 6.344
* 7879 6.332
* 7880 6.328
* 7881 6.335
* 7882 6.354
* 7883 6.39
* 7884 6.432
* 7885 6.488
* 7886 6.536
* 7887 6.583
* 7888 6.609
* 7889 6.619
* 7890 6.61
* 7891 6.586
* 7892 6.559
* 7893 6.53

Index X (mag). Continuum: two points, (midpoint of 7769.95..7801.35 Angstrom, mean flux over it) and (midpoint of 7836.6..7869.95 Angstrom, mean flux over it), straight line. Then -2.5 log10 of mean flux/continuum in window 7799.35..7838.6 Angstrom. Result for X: 0.04 mag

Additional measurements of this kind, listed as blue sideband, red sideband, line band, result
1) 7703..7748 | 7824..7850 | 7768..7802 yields -0.08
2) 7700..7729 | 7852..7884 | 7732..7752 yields 0.02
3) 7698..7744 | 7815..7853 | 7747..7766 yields -0.01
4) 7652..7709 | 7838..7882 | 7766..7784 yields -0.07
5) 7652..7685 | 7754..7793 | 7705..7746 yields 0.07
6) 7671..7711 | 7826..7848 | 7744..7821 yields -0.06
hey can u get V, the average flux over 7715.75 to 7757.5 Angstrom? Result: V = 6.33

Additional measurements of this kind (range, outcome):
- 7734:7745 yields 6.32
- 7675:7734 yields 6.31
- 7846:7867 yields 6.62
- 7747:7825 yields 6.6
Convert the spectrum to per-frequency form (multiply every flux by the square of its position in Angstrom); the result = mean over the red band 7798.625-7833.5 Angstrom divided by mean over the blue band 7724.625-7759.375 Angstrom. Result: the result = 1.0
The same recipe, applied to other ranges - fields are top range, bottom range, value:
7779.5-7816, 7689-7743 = 1.09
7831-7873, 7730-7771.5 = 1.03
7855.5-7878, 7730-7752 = 1.08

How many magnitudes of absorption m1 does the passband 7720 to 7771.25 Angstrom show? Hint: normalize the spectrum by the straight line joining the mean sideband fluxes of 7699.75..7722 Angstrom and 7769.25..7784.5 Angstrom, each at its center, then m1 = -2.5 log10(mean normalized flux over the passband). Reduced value 0.04 mag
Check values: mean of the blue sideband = 6.29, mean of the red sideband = 6.93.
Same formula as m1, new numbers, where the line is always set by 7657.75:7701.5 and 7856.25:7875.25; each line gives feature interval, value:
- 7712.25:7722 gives 0.01 mag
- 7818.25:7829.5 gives 0.01 mag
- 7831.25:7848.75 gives 0.06 mag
